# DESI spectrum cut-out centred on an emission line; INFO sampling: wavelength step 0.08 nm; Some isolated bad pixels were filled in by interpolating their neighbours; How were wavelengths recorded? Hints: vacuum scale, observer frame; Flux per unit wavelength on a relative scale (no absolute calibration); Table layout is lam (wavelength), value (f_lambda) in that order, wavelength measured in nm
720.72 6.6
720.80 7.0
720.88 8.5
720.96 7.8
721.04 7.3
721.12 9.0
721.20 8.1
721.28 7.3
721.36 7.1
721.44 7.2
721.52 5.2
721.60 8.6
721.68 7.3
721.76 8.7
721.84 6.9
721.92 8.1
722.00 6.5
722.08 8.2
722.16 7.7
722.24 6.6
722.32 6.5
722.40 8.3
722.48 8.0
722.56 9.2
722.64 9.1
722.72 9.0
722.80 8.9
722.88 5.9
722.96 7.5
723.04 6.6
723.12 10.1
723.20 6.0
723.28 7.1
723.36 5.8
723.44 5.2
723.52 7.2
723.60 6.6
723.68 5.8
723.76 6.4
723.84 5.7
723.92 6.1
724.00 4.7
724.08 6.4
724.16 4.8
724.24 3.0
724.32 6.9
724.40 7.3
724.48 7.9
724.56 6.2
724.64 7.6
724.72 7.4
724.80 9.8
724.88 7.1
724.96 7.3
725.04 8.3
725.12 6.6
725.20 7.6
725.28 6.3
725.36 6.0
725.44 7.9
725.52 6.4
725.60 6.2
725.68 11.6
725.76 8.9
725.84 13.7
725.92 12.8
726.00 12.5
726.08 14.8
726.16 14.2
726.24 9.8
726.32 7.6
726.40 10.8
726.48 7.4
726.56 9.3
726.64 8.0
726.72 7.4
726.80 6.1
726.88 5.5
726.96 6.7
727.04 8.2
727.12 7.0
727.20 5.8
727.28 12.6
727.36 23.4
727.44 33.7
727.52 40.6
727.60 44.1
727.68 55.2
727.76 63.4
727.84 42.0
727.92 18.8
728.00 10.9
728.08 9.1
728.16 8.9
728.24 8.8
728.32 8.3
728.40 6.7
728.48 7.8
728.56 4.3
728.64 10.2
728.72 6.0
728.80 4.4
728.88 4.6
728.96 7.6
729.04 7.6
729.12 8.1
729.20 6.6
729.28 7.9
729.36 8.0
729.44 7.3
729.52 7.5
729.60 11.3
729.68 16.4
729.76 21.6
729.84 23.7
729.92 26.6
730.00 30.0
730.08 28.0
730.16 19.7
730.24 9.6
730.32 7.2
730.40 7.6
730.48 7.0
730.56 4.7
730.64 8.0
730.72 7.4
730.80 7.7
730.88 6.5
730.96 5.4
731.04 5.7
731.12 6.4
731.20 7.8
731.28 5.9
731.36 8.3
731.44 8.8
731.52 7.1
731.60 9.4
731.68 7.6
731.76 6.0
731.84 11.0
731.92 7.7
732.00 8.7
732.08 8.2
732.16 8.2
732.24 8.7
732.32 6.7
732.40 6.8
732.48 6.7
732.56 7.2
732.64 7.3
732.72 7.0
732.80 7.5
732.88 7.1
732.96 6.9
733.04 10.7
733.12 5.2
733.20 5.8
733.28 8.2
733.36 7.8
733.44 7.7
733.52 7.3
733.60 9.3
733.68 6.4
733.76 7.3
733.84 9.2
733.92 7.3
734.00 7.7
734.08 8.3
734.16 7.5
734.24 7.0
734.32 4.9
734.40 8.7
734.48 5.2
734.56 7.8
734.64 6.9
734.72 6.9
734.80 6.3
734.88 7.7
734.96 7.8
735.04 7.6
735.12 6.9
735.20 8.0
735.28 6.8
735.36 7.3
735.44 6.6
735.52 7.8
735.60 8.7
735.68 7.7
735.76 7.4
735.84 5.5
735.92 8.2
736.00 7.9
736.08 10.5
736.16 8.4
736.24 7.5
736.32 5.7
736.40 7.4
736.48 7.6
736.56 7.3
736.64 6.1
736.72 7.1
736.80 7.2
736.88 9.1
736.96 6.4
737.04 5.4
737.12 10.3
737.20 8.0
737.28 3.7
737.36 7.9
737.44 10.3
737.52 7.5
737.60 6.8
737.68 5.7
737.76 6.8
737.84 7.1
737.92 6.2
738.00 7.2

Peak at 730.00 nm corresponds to [N II] 6583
